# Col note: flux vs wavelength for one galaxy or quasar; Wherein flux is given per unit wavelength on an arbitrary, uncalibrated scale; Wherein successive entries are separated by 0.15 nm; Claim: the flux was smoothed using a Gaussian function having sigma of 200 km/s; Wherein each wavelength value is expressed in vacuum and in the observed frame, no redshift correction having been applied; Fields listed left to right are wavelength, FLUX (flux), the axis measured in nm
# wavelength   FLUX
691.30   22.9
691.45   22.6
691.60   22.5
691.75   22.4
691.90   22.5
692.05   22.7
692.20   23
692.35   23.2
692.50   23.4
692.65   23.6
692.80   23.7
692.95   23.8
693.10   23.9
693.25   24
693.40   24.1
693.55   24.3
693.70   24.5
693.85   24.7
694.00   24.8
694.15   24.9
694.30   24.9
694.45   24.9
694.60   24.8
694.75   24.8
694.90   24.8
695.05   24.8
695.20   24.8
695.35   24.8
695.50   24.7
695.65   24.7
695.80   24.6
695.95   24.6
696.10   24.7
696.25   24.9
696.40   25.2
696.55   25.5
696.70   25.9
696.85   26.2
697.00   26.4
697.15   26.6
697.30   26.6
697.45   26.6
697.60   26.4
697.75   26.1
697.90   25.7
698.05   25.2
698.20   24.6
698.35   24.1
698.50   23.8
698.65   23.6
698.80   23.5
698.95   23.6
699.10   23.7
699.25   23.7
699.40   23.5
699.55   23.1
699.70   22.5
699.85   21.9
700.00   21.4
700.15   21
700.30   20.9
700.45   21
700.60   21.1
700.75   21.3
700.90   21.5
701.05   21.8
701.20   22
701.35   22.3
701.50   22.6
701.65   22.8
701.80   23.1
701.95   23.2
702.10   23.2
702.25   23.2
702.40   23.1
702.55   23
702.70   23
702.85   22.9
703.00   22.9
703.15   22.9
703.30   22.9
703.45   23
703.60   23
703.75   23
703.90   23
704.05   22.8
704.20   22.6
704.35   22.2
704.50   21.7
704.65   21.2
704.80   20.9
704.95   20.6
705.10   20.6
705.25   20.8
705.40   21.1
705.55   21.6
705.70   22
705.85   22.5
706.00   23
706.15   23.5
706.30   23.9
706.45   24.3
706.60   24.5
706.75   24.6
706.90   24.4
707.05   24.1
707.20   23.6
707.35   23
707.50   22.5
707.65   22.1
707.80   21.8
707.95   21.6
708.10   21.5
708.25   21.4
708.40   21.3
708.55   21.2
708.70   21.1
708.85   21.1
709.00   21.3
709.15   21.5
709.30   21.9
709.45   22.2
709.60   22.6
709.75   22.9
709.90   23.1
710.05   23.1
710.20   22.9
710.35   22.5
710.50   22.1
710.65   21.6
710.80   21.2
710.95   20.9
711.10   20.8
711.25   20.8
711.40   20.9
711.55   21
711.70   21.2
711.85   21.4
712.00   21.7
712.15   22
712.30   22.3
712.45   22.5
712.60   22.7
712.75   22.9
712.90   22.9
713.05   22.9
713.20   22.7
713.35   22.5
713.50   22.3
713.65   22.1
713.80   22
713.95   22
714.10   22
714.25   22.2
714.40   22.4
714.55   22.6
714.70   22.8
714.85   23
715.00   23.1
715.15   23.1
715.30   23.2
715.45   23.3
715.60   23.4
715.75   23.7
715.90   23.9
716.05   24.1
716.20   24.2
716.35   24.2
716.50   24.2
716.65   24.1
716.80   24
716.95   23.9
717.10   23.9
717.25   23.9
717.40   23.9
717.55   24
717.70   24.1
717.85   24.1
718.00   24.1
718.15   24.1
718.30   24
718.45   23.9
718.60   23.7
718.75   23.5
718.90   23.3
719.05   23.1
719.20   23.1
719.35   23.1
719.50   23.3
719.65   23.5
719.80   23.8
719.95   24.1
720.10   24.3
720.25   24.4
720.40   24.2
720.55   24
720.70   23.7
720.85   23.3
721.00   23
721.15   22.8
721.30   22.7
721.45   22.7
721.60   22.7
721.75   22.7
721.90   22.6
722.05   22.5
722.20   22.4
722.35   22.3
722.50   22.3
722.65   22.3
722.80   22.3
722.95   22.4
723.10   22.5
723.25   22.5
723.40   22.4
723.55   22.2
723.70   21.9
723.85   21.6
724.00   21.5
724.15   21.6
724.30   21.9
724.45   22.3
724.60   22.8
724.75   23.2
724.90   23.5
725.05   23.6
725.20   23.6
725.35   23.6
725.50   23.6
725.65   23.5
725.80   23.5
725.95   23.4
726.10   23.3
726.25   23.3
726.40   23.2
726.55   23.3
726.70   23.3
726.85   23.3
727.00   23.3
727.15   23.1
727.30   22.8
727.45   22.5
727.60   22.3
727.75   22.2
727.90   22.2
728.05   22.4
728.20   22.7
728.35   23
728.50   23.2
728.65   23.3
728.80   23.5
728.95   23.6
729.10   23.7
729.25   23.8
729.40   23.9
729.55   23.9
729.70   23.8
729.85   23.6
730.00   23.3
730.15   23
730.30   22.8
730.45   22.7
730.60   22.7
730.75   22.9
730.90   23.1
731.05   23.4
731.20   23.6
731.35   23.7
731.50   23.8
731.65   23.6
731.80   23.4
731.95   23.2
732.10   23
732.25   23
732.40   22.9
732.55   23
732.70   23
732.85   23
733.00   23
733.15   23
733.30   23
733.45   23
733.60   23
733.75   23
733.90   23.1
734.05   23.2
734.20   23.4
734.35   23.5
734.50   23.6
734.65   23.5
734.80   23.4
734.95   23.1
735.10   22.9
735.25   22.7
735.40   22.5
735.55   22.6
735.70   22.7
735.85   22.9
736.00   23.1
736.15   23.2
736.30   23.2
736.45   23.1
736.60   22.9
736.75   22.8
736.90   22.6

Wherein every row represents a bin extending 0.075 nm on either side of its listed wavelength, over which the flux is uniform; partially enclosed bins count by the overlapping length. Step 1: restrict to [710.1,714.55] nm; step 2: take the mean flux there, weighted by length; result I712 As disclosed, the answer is 22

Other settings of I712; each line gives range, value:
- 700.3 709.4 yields 22.3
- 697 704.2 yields 23.3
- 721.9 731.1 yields 22.9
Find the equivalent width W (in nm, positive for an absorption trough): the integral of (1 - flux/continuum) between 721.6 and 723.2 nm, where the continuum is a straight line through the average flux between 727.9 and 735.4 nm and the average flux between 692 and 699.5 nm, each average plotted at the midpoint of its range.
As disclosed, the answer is 0.08 nm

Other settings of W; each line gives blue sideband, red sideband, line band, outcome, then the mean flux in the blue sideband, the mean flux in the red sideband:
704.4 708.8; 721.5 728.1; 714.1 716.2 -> -0.060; 22.3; 22.7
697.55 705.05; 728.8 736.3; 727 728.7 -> 0.031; 22.8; 23.2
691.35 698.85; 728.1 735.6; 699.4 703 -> 0.300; 24.5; 23.2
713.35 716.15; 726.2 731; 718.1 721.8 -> -0.086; 22.8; 23.1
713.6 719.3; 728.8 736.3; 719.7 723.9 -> 0.084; 23.4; 23.2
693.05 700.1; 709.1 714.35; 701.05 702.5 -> 0.058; 24.6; 22.1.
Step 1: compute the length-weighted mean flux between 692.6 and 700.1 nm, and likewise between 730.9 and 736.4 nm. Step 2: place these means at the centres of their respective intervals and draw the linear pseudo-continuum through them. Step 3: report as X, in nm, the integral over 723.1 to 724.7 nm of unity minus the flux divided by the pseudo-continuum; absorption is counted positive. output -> 0.10 nm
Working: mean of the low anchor 24.6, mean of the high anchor 23.1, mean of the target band 22.1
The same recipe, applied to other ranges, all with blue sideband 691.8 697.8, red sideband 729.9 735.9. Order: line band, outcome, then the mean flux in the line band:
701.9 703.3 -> 0.08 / 23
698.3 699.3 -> 0.03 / 23.7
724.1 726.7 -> 0.03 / 23.1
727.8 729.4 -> 0.01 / 23.2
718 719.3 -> 0.01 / 23.6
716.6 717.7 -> -0.01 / 24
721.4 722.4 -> 0.04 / 22.6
